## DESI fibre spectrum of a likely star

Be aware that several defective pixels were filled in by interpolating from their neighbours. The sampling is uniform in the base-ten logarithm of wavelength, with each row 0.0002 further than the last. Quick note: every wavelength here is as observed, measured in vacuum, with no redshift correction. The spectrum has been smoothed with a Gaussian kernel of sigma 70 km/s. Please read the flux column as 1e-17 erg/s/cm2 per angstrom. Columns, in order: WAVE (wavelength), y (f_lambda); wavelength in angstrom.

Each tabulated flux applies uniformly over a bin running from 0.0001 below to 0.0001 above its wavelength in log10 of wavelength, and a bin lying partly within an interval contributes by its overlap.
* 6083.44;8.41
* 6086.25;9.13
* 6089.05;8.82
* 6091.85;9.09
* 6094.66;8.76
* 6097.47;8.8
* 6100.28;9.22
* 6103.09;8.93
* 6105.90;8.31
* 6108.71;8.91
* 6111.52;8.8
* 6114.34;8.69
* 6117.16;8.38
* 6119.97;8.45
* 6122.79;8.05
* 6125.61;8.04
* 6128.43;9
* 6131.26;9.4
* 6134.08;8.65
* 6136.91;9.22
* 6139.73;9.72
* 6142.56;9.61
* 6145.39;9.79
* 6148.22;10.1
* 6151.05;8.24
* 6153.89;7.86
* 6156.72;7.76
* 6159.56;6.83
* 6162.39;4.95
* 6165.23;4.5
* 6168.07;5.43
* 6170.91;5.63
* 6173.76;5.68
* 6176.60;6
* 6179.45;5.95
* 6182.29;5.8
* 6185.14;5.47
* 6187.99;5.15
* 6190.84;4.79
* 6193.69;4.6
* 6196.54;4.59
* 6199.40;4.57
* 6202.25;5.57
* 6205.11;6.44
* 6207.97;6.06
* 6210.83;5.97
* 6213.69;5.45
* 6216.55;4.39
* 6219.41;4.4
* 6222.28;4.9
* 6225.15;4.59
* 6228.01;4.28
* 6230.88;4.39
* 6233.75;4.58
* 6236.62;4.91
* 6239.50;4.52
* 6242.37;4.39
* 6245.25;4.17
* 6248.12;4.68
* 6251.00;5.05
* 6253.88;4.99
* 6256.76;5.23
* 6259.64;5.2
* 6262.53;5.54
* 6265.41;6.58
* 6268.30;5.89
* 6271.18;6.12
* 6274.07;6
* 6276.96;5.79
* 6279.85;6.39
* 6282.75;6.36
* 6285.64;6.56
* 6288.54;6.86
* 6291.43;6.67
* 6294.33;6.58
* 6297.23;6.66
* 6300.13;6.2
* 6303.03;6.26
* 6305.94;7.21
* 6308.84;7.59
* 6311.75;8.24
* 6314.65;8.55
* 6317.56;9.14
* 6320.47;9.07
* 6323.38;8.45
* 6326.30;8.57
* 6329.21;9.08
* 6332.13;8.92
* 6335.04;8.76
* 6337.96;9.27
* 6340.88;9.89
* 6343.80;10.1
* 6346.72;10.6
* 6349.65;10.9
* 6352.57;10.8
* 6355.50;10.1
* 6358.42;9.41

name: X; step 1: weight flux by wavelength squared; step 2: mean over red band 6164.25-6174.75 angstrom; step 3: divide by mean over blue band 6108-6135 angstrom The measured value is 0.6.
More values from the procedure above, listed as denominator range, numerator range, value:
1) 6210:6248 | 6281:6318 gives 1.55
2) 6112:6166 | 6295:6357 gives 1.12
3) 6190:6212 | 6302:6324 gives 1.57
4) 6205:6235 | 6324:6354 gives 2.01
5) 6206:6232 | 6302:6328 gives 1.69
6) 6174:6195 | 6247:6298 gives 1.13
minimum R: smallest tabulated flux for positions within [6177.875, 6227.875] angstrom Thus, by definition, 4.39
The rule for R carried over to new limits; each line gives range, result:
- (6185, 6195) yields 4.6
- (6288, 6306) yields 6.2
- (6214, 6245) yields 4.28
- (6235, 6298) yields 4.17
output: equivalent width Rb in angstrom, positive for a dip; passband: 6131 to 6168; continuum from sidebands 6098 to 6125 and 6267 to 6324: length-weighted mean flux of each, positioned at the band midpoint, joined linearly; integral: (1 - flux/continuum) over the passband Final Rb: 1.1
